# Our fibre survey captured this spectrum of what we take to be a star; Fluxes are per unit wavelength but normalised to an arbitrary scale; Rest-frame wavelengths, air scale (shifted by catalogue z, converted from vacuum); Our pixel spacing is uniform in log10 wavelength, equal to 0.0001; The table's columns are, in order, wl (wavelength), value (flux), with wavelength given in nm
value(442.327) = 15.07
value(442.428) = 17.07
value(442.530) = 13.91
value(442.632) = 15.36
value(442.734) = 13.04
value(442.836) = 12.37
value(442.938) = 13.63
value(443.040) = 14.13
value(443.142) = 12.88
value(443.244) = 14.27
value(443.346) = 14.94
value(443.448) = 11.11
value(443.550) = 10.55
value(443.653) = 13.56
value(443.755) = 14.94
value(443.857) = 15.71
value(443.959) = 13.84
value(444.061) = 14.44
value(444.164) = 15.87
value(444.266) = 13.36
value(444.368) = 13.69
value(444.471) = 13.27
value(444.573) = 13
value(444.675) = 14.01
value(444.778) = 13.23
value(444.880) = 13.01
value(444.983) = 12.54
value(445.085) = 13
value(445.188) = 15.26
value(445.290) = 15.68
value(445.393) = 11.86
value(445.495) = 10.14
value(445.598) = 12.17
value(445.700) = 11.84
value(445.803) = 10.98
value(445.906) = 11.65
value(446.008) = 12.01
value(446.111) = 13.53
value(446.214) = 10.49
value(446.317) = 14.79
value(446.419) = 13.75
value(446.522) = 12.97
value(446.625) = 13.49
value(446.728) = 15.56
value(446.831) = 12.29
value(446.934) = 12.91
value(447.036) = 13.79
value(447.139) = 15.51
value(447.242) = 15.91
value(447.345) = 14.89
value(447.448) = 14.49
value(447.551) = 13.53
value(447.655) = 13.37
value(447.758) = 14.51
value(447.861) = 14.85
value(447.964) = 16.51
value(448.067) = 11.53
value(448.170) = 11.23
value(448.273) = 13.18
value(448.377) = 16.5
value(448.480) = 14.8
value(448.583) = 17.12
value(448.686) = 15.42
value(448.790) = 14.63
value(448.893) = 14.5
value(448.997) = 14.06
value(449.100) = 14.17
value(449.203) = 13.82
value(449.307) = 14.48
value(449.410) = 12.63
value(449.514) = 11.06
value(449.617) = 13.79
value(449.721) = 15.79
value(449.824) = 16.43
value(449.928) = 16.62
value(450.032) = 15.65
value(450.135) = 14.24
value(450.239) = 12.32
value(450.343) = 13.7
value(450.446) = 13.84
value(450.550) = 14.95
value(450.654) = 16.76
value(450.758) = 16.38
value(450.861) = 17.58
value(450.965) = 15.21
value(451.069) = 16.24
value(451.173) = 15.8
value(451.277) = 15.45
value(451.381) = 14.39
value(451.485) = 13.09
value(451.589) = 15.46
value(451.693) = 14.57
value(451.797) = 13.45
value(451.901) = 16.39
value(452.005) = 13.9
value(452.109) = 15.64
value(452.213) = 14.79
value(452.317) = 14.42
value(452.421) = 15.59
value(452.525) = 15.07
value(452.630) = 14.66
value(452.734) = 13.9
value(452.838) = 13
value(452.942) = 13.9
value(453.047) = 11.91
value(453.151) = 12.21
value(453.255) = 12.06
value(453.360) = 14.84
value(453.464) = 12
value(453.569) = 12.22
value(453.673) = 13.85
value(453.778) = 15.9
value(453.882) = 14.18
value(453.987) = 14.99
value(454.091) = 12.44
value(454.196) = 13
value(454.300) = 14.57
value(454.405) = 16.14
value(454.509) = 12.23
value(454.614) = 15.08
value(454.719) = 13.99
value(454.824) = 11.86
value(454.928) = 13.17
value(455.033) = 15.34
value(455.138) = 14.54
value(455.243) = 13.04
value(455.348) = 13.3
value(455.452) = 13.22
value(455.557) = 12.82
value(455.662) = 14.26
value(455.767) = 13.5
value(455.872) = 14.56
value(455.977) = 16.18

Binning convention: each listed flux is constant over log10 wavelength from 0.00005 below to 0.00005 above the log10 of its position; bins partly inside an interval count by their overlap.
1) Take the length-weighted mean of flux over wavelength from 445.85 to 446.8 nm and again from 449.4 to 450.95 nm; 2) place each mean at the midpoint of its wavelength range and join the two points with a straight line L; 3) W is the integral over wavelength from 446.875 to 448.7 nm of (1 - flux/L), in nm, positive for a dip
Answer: -0.09 nm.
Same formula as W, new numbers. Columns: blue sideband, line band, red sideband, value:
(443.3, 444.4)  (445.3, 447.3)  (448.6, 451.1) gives 0.172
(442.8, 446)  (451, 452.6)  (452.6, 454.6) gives -0.168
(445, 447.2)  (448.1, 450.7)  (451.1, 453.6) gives -0.156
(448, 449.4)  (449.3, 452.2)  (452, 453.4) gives -0.153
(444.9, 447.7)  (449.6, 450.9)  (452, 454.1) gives -0.153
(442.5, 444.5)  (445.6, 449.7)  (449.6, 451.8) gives 0.223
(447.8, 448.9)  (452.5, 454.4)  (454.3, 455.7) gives 0.046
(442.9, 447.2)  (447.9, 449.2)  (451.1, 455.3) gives -0.076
